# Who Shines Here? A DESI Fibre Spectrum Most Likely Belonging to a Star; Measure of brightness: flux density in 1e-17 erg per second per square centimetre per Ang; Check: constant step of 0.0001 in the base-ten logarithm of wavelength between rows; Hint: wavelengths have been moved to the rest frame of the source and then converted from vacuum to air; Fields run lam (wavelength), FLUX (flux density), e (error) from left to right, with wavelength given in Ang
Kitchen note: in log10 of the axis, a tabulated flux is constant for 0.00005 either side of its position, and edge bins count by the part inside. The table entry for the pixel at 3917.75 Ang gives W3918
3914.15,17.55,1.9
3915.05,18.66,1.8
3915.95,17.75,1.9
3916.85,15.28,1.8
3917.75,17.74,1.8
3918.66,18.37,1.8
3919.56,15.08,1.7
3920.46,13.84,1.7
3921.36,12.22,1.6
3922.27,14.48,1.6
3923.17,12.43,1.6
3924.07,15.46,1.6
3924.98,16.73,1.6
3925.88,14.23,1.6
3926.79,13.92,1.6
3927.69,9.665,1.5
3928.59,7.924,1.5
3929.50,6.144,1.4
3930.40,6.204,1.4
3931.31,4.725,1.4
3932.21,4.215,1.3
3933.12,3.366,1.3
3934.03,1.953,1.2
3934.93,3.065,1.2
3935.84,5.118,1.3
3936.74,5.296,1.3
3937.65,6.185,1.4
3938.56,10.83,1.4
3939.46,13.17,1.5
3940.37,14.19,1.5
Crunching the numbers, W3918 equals 17.74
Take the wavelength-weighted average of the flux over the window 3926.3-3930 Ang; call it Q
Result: 9.41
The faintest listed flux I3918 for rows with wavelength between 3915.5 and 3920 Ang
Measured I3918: 15.08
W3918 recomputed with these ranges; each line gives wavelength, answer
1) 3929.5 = 6.144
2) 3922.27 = 14.48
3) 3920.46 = 13.84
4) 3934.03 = 1.953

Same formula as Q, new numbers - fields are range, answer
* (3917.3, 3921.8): 15.5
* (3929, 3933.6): 4.93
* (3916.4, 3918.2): 16.5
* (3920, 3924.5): 13.7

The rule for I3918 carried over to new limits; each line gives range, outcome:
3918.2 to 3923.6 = 12.22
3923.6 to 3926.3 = 14.23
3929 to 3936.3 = 1.953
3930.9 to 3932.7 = 4.215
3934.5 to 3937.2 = 3.065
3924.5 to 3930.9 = 6.144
